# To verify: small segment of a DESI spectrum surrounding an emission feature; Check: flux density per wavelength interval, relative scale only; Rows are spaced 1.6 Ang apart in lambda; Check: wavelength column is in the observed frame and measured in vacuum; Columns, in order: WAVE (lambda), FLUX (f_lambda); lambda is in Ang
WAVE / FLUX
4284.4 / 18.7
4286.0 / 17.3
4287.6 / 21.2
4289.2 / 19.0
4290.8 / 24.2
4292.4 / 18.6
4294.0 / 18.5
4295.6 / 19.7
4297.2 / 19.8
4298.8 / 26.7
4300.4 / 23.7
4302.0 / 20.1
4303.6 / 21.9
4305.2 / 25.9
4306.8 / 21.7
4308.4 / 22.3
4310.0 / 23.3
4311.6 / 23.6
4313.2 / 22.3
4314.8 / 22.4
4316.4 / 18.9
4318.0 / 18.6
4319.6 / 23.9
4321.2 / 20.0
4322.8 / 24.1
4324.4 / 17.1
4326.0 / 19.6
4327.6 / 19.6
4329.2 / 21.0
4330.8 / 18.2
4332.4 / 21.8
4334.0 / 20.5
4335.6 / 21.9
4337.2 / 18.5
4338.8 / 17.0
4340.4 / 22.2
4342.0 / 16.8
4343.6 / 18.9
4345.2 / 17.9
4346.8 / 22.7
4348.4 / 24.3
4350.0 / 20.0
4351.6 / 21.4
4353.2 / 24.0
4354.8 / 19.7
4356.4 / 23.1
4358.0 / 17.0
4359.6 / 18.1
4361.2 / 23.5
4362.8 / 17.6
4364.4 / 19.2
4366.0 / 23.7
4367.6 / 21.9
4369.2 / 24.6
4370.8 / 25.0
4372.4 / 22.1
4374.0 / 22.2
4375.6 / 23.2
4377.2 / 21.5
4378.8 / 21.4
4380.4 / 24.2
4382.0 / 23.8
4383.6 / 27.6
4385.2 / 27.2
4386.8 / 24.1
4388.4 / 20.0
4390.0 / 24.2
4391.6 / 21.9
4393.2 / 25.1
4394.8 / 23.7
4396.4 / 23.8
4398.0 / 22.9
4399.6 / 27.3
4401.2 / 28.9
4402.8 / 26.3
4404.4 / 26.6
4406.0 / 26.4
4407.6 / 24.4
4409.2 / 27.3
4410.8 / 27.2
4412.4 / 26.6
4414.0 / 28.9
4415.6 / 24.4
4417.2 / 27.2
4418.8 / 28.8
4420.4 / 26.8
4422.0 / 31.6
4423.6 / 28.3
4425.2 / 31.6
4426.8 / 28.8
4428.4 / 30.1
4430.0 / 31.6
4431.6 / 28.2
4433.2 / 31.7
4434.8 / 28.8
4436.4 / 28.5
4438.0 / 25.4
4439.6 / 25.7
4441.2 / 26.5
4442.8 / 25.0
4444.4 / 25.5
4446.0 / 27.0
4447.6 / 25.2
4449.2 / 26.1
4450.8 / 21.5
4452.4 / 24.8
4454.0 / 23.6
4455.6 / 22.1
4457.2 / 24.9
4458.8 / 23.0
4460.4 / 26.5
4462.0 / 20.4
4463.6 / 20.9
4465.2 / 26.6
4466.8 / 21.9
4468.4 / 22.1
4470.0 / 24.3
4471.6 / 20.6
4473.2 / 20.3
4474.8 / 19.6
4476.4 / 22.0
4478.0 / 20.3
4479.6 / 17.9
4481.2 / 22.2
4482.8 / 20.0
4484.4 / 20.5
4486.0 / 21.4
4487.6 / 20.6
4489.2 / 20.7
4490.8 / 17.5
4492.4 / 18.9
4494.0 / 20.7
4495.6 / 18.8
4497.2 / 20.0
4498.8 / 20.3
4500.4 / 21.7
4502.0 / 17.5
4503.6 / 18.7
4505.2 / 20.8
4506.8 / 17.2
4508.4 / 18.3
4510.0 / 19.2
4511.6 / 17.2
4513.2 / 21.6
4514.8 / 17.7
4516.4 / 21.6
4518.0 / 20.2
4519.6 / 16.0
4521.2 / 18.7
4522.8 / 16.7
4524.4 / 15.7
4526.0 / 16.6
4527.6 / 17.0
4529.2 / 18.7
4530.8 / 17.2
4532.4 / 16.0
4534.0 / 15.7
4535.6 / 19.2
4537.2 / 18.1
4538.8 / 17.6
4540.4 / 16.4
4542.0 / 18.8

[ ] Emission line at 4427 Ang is C III] 1909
